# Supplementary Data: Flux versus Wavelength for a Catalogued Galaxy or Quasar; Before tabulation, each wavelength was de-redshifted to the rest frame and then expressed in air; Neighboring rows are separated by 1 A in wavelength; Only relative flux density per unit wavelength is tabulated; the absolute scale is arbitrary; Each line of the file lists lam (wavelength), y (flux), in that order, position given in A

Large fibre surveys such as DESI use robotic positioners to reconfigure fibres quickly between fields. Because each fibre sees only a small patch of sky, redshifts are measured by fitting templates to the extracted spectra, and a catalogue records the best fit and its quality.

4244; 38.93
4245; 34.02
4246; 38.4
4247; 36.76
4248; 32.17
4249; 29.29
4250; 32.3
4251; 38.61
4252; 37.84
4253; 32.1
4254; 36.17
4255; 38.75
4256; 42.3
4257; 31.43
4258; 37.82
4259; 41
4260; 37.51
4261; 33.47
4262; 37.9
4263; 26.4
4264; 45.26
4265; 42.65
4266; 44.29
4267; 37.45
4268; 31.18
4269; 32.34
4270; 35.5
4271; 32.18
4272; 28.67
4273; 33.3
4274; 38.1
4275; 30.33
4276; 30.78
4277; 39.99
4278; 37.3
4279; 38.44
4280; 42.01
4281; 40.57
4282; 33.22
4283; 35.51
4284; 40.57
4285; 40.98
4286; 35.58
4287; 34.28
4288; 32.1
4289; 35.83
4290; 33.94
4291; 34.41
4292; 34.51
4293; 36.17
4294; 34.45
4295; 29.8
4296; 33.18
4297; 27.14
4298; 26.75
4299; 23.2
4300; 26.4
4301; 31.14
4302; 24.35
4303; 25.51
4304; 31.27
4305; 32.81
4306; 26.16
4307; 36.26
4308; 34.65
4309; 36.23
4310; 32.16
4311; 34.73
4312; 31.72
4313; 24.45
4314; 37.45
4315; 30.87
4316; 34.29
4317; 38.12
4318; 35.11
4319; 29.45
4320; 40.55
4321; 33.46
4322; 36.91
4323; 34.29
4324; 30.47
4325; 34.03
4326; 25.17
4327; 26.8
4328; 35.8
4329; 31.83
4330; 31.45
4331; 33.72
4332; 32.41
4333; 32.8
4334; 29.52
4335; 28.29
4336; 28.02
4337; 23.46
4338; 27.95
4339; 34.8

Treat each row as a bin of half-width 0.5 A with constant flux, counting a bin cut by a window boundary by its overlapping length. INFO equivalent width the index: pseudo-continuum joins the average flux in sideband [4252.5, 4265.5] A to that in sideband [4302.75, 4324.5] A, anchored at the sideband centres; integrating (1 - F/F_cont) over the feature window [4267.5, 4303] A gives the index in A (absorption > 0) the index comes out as 1.8 A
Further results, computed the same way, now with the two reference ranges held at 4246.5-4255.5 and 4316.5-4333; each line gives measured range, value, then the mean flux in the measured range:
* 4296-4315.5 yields 1.92 A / 30.2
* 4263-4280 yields -0.79 A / 36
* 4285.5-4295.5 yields -0.05 A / 34.1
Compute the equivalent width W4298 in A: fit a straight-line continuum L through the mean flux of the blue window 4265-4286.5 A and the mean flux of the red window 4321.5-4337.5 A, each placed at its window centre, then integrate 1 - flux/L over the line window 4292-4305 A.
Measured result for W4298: 1.7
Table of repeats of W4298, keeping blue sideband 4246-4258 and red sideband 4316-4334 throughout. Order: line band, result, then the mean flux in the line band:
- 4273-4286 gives -1.0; 37.1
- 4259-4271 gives -0.6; 36.7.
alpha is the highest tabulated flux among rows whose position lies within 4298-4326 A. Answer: 40.55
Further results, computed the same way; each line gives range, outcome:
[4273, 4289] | 42.01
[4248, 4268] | 45.26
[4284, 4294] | 40.98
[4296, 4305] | 33.18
